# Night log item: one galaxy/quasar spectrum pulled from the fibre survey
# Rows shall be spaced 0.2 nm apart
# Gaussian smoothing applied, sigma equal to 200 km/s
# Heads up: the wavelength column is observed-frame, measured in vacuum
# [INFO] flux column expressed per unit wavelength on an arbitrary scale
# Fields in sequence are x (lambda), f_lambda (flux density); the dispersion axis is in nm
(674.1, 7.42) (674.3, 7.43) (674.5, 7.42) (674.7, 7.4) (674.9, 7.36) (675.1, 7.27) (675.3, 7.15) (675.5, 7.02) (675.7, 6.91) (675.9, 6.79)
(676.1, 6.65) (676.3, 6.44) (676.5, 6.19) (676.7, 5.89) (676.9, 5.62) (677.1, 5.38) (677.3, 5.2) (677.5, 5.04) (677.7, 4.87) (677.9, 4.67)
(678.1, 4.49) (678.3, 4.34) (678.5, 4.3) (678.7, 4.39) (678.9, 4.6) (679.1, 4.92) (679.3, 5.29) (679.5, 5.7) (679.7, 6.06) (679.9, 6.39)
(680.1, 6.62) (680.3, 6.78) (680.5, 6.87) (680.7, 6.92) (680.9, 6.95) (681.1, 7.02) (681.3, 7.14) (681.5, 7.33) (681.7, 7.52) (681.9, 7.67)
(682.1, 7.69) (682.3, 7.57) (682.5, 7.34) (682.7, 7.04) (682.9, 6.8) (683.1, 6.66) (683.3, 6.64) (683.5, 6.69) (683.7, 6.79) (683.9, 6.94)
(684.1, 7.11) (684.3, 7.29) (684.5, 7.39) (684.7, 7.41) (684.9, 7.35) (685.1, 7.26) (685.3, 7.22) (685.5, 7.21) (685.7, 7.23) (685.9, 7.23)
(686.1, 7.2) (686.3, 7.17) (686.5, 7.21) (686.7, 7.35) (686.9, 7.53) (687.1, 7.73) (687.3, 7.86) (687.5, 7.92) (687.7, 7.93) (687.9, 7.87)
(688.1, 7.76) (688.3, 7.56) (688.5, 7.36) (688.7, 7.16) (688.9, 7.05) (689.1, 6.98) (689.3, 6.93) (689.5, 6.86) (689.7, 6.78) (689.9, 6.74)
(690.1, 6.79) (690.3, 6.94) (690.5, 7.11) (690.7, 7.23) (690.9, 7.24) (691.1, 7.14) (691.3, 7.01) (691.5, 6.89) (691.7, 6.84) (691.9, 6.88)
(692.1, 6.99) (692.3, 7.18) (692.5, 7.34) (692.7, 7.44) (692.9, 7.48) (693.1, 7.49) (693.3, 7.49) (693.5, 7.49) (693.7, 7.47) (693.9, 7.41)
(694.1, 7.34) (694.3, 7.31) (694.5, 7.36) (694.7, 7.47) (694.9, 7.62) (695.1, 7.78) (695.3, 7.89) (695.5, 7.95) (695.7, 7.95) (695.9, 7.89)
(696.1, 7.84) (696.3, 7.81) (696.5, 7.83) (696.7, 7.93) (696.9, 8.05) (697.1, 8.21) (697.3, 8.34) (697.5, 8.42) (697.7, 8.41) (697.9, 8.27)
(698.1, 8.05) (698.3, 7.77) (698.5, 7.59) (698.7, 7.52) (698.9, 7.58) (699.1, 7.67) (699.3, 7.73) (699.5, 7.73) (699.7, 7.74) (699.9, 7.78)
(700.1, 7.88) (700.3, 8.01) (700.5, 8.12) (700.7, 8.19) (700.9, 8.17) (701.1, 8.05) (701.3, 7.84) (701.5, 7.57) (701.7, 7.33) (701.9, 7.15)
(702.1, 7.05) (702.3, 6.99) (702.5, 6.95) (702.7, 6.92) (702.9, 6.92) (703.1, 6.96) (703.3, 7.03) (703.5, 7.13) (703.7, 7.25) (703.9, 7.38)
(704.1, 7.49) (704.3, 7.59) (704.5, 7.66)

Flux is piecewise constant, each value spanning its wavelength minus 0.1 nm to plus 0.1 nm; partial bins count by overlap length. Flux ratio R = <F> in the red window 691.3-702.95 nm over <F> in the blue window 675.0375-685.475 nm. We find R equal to 1.19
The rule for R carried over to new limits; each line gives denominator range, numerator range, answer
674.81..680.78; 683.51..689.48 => 1.25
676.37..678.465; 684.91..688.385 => 1.45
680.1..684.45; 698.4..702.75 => 1.08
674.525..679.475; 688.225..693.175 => 1.23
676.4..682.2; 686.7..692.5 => 1.22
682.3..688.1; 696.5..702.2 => 1.08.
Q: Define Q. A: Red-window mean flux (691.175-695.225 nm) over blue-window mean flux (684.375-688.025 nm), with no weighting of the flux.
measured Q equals 0.98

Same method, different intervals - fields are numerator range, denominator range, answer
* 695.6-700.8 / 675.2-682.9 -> 1.28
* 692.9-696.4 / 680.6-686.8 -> 1.06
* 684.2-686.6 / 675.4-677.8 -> 1.21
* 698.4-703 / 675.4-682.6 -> 1.24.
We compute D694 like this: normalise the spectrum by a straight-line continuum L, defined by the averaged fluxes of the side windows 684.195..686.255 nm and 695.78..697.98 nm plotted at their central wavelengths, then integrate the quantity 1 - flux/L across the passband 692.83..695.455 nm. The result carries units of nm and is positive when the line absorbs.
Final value 0.126 nm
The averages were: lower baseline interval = 7.28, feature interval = 7.52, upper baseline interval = 8.09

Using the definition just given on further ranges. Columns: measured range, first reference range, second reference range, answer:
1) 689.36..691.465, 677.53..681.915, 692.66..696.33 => 0.045 nm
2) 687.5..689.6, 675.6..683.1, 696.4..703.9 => -0.169 nm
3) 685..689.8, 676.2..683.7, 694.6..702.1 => -0.361 nm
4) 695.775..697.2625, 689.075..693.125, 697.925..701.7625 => -0.084 nm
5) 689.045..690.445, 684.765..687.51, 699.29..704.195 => 0.101 nm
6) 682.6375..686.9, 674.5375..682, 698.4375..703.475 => -0.370 nm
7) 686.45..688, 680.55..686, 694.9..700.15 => -0.068 nm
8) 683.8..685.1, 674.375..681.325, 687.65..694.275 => -0.120 nm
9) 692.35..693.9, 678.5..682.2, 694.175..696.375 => 0.015 nm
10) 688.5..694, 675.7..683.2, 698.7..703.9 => -0.196 nm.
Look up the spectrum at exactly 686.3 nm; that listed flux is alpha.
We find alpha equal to 7.17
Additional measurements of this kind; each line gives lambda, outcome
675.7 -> 6.91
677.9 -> 4.67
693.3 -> 7.49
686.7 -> 7.35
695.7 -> 7.95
